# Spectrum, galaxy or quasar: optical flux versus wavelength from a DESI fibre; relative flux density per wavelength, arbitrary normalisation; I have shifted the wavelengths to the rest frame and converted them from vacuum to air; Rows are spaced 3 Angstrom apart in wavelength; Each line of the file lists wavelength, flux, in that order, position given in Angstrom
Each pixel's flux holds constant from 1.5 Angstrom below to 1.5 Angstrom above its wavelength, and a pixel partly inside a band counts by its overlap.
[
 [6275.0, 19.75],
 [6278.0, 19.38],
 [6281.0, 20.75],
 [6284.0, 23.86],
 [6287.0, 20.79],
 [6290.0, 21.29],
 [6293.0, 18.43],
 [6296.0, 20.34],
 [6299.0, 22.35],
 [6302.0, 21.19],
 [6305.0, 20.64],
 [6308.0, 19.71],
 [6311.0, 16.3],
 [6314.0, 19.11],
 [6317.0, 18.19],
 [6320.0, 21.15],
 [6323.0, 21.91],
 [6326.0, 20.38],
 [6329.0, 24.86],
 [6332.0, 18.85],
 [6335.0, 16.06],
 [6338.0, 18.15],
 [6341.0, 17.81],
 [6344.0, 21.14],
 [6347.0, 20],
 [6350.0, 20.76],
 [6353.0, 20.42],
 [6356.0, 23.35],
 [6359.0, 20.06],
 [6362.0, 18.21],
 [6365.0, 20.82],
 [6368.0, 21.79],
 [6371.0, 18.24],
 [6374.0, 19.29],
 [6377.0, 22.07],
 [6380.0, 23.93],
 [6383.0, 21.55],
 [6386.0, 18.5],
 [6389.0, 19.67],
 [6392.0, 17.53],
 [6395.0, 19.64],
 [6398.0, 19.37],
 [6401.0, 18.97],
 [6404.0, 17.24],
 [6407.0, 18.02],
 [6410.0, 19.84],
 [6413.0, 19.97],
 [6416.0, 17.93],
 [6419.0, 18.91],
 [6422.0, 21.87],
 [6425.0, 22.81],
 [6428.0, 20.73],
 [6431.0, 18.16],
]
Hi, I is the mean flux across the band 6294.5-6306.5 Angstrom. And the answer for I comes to 21.1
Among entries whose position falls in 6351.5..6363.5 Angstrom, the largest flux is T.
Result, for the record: 23.35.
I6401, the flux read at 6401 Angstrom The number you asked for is 18.97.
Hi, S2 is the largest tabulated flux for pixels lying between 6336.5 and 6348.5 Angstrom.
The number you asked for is 21.14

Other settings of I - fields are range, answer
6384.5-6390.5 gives 19.1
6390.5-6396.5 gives 18.6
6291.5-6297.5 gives 19.4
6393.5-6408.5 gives 18.6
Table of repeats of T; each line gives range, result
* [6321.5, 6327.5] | 21.91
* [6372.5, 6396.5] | 23.93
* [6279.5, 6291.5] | 23.86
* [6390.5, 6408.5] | 19.64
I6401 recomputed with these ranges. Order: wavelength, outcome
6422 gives 21.87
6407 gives 18.02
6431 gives 18.16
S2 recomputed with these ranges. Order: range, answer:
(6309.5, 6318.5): 19.11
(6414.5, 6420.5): 18.91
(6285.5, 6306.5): 22.35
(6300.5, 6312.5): 21.19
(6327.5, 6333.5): 24.86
